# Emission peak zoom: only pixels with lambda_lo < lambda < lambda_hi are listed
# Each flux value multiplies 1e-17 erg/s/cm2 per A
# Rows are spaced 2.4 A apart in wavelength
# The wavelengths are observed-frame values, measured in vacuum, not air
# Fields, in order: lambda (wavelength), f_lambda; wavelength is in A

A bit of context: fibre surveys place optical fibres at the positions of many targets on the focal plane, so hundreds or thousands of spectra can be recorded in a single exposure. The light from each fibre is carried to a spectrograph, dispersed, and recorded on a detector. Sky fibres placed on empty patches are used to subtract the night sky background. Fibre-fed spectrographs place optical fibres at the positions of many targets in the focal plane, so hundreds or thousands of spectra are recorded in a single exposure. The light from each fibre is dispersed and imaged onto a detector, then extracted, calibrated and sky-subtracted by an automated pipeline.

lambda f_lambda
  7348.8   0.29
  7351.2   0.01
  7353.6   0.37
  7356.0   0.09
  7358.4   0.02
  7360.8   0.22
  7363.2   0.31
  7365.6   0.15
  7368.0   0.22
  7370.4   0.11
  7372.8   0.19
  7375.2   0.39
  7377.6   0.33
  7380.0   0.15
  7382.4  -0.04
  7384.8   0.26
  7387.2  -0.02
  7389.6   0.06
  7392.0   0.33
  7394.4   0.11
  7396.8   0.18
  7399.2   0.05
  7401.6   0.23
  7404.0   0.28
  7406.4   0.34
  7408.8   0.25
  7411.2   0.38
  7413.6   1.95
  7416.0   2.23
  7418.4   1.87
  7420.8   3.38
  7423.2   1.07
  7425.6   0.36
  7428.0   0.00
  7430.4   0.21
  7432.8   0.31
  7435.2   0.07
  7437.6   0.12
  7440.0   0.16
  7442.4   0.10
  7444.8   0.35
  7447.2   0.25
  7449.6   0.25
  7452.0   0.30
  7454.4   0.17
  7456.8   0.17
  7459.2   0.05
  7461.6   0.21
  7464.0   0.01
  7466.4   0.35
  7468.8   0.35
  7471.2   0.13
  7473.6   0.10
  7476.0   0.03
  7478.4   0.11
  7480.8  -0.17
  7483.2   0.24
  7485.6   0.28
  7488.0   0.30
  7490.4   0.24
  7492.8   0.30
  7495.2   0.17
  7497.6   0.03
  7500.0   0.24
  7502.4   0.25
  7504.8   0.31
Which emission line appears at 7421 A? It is [O II]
